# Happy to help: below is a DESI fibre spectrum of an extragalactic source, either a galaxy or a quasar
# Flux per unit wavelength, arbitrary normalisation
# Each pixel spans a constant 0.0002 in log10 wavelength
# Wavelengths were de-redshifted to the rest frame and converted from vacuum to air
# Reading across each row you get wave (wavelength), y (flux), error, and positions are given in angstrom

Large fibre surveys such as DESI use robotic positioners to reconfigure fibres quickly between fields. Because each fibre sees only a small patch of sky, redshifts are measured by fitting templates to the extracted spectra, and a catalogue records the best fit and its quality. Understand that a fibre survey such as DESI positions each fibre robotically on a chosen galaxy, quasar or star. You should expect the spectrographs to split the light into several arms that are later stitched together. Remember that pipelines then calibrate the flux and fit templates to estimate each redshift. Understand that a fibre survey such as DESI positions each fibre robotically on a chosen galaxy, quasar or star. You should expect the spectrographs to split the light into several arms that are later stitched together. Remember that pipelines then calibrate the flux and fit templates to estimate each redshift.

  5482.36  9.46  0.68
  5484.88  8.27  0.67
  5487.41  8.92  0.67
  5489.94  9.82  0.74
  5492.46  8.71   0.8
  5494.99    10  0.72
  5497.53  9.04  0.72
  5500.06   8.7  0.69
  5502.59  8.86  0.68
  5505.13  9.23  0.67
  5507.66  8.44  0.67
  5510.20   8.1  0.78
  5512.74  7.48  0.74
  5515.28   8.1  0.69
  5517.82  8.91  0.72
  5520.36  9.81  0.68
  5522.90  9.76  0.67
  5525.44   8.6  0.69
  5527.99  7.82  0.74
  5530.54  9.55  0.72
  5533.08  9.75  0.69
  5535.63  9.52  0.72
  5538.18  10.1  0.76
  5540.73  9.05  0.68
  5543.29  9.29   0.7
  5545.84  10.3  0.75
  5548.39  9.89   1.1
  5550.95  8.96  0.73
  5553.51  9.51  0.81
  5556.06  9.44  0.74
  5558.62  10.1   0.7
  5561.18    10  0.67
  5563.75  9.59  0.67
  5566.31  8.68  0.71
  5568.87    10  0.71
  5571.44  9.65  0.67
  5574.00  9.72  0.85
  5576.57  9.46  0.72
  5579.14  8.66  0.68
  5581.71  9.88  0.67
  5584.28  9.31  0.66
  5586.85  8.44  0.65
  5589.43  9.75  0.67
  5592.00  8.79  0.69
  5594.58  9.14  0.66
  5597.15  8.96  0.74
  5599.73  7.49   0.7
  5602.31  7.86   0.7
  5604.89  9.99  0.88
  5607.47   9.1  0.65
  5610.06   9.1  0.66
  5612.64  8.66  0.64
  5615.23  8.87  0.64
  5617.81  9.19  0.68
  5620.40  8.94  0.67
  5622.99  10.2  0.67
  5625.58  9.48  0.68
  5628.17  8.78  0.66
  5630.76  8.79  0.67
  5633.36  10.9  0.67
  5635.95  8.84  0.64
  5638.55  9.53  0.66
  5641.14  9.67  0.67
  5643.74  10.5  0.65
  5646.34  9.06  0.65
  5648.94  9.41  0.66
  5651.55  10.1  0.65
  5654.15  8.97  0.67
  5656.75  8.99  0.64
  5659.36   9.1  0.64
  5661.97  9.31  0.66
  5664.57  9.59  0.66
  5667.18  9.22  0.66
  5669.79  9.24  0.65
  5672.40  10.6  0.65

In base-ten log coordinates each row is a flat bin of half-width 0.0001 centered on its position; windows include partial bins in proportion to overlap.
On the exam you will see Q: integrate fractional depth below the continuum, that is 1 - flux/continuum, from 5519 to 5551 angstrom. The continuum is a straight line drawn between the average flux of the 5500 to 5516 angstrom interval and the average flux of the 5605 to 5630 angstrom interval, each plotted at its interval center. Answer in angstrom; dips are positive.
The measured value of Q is -3.1 angstrom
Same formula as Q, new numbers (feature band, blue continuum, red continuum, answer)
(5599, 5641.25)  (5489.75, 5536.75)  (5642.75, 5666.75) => 0.7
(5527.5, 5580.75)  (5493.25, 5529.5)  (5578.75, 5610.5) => -3.8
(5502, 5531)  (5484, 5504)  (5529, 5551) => 2.0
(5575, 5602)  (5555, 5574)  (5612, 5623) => 1.3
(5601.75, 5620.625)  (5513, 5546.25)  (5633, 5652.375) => 1.1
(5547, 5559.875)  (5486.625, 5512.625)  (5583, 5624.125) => -0.9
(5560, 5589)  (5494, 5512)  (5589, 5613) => -1.8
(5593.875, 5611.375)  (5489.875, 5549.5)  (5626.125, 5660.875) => 1.0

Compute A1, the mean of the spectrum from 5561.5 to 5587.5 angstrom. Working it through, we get 9.38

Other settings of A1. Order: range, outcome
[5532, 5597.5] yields 9.46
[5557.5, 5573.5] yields 9.67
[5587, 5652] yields 9.22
